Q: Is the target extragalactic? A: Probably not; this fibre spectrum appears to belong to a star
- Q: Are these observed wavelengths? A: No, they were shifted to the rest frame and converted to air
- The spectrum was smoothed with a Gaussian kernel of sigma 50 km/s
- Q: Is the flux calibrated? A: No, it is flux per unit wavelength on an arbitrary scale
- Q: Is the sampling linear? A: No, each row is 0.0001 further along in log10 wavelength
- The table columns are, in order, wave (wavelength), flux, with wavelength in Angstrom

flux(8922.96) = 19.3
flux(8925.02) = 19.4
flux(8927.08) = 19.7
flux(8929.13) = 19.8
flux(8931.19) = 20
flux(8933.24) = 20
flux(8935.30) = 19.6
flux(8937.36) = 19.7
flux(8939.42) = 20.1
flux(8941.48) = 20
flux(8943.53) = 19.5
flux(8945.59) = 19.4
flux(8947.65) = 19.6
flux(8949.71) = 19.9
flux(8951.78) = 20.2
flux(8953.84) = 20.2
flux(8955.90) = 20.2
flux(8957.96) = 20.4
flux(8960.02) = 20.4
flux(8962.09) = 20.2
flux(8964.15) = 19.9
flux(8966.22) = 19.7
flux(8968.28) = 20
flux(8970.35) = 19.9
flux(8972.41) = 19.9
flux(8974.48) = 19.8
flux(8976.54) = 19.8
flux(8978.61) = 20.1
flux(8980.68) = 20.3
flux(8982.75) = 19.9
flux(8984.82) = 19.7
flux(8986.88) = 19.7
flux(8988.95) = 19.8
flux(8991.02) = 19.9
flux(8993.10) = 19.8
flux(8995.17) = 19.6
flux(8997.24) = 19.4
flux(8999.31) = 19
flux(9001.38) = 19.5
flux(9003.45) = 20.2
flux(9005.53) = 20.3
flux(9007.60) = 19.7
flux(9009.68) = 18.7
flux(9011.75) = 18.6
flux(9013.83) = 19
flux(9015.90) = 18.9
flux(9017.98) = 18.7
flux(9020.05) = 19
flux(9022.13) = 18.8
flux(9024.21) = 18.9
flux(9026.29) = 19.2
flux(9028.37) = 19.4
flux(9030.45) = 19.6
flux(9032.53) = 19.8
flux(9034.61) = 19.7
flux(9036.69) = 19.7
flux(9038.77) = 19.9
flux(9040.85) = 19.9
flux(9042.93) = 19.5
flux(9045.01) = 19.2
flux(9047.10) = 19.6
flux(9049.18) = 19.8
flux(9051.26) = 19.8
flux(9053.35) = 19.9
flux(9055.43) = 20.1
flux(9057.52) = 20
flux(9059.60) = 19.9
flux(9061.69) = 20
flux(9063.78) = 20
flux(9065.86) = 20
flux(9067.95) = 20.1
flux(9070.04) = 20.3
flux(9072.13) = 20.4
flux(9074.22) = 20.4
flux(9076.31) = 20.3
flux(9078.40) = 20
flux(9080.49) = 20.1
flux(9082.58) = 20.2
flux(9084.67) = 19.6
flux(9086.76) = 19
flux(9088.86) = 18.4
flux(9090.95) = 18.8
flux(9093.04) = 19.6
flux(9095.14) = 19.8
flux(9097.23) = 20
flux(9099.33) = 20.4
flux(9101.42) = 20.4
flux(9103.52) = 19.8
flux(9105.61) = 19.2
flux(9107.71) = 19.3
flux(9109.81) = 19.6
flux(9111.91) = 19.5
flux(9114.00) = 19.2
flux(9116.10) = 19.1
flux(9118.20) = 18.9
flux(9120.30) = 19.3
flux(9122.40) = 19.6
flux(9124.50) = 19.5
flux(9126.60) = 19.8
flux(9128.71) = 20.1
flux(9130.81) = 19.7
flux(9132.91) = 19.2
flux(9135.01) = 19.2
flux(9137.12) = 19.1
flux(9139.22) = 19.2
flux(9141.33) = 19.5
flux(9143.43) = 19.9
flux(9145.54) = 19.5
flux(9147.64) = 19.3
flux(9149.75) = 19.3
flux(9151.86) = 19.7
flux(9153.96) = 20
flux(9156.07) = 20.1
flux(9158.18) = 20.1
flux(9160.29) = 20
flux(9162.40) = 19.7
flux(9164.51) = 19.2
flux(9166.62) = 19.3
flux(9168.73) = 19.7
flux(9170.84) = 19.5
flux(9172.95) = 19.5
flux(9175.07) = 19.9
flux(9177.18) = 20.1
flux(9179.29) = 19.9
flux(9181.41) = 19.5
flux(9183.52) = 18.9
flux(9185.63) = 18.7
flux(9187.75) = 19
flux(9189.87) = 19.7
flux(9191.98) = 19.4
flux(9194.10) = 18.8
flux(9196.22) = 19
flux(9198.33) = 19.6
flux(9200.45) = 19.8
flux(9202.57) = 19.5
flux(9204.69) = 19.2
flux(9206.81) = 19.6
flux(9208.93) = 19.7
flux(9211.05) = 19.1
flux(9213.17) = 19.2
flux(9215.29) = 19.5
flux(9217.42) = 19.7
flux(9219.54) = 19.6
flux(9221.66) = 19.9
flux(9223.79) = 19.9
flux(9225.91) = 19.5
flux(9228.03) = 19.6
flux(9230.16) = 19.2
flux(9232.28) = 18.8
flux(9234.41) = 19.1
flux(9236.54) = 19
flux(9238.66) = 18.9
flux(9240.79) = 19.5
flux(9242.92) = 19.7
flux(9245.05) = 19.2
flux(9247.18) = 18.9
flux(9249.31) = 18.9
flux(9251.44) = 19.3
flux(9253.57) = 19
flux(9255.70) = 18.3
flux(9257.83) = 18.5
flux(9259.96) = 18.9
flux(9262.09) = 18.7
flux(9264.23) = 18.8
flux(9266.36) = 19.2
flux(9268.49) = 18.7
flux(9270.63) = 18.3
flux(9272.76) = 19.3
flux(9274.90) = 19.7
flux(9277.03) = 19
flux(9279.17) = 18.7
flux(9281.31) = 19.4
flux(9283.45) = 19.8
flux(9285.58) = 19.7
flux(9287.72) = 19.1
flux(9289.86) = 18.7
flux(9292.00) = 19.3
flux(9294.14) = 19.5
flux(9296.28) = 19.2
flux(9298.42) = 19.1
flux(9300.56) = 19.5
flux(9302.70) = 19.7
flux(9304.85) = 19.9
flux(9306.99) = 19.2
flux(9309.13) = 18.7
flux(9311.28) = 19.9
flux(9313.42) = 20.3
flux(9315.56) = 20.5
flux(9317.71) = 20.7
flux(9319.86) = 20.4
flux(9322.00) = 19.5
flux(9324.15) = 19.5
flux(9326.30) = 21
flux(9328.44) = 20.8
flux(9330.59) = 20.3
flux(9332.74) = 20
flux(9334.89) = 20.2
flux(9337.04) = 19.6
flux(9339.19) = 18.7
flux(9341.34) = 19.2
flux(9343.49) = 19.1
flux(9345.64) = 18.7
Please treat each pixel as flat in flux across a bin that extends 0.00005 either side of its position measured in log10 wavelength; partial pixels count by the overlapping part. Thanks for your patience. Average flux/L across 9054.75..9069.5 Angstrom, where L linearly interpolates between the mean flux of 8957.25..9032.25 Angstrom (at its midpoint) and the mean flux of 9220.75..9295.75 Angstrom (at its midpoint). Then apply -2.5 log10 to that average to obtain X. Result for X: -0.030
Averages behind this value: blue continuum 19.6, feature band 20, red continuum 19.1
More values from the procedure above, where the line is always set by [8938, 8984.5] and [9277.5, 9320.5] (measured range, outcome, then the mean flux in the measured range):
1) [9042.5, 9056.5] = 0.008 mag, 19.7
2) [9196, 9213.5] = 0.012 mag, 19.4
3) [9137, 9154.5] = 0.012 mag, 19.5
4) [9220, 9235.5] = 0.011 mag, 19.4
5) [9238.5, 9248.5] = 0.020 mag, 19.2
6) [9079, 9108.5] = 0.010 mag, 19.6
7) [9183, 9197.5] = 0.033 mag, 19.1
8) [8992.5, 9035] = 0.032 mag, 19.3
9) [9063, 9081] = -0.019 mag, 20.2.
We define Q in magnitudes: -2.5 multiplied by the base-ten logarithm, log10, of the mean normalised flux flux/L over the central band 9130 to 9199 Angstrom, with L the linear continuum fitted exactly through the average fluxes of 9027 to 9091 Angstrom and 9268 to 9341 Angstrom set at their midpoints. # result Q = 0.01 mag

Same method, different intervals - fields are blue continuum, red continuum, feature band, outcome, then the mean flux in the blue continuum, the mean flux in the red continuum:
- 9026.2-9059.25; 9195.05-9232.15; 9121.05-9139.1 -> 0.005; 19.7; 19.5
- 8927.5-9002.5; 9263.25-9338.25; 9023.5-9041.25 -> 0.013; 19.9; 19.6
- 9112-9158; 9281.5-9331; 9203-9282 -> 0.027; 19.5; 19.7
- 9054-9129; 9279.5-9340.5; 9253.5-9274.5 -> 0.052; 19.7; 19.7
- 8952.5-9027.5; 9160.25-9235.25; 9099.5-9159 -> -0.002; 19.6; 19.4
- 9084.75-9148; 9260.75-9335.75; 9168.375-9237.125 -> 0.004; 19.5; 19.5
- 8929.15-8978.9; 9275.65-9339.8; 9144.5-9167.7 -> 0.007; 19.9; 19.7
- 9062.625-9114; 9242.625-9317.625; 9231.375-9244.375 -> 0.011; 19.8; 19.2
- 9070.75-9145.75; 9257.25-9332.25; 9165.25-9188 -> 0.005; 19.6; 19.5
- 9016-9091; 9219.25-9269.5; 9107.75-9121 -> 0.013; 19.7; 19.1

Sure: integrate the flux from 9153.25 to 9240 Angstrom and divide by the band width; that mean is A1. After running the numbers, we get 19.5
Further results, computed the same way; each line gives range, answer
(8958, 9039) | 19.6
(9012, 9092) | 19.6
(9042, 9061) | 19.8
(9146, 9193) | 19.6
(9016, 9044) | 19.4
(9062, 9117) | 19.8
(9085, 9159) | 19.5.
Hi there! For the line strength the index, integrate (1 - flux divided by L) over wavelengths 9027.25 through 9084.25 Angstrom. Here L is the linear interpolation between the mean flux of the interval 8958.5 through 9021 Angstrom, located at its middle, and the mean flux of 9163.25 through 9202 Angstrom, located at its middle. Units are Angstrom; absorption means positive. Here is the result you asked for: -1.0 Angstrom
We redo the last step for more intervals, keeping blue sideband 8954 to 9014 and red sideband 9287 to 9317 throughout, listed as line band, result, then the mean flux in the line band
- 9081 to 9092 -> 0.25 Angstrom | 19.3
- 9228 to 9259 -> 0.80 Angstrom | 19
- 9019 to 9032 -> 0.38 Angstrom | 19.2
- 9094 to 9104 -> -0.21 Angstrom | 20.1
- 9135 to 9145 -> 0.12 Angstrom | 19.4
